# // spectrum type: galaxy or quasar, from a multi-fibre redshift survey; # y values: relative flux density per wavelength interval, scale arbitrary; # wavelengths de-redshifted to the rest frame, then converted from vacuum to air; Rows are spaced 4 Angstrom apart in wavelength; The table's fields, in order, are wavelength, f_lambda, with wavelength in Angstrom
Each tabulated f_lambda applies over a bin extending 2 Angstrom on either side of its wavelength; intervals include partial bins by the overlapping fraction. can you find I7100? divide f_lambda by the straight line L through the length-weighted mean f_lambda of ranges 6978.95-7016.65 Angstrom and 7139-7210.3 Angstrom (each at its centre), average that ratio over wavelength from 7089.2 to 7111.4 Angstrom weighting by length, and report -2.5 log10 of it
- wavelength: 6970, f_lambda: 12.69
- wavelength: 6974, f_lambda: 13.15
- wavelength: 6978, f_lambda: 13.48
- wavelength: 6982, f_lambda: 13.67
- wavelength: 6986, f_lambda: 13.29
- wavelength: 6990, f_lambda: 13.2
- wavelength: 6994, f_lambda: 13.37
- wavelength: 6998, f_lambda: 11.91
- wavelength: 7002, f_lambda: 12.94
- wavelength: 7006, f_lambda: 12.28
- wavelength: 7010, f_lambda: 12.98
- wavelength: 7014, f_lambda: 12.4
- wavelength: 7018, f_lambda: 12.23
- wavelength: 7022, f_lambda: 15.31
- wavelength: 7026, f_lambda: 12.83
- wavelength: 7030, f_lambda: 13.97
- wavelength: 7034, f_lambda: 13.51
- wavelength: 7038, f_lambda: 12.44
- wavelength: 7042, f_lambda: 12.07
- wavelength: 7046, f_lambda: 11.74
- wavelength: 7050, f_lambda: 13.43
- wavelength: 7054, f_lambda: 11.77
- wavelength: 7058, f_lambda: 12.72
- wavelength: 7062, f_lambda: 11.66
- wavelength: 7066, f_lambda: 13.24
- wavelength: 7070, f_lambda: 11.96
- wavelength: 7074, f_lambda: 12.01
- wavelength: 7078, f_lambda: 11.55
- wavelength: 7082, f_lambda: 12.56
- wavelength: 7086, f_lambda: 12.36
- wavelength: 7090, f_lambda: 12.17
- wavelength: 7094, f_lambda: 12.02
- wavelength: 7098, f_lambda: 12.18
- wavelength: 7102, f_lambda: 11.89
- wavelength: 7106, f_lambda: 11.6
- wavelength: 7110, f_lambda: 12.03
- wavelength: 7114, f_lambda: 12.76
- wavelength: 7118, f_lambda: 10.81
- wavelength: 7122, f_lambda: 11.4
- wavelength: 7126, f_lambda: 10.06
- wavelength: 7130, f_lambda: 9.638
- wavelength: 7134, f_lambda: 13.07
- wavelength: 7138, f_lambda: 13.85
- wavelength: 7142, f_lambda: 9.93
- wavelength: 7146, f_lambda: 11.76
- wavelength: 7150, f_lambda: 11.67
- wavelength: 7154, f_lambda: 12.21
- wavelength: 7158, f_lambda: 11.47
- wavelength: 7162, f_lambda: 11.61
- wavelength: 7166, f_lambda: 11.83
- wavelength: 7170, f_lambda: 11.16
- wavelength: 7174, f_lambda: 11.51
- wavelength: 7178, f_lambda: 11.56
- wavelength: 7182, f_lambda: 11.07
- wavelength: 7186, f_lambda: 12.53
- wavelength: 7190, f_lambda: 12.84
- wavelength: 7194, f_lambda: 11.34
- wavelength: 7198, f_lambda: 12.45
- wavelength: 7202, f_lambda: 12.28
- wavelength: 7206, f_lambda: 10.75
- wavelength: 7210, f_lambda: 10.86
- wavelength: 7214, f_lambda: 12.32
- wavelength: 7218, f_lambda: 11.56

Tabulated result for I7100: 0.02 mag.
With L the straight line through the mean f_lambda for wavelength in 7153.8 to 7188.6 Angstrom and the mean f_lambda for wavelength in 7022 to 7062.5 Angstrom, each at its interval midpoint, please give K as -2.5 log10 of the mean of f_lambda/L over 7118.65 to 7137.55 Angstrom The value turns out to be 0.072 mag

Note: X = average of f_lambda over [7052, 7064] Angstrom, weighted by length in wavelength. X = 12.1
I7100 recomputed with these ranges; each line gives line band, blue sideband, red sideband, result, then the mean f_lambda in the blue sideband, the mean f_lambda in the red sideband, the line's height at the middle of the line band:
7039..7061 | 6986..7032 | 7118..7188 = 0.03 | 13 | 11.5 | 12.6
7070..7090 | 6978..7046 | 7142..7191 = 0.03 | 13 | 11.7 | 12.4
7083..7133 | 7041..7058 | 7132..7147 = 0.05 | 12.3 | 12.2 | 12.2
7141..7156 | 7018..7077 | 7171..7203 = 0.06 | 12.7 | 11.9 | 12.1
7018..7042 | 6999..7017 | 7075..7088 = -0.08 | 12.6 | 12.1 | 12.5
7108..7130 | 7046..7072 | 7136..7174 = 0.07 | 12.4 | 11.7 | 12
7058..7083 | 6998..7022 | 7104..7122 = 0.00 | 12.7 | 11.8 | 12.2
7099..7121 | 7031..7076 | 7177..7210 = 0.03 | 12.4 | 11.8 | 12.2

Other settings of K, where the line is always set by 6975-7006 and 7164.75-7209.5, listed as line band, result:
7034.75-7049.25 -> 0.03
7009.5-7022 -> 0.00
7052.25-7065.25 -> 0.04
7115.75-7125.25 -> 0.11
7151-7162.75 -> 0.01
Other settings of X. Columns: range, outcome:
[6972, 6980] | 13.3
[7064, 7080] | 12.2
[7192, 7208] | 11.7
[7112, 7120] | 11.8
